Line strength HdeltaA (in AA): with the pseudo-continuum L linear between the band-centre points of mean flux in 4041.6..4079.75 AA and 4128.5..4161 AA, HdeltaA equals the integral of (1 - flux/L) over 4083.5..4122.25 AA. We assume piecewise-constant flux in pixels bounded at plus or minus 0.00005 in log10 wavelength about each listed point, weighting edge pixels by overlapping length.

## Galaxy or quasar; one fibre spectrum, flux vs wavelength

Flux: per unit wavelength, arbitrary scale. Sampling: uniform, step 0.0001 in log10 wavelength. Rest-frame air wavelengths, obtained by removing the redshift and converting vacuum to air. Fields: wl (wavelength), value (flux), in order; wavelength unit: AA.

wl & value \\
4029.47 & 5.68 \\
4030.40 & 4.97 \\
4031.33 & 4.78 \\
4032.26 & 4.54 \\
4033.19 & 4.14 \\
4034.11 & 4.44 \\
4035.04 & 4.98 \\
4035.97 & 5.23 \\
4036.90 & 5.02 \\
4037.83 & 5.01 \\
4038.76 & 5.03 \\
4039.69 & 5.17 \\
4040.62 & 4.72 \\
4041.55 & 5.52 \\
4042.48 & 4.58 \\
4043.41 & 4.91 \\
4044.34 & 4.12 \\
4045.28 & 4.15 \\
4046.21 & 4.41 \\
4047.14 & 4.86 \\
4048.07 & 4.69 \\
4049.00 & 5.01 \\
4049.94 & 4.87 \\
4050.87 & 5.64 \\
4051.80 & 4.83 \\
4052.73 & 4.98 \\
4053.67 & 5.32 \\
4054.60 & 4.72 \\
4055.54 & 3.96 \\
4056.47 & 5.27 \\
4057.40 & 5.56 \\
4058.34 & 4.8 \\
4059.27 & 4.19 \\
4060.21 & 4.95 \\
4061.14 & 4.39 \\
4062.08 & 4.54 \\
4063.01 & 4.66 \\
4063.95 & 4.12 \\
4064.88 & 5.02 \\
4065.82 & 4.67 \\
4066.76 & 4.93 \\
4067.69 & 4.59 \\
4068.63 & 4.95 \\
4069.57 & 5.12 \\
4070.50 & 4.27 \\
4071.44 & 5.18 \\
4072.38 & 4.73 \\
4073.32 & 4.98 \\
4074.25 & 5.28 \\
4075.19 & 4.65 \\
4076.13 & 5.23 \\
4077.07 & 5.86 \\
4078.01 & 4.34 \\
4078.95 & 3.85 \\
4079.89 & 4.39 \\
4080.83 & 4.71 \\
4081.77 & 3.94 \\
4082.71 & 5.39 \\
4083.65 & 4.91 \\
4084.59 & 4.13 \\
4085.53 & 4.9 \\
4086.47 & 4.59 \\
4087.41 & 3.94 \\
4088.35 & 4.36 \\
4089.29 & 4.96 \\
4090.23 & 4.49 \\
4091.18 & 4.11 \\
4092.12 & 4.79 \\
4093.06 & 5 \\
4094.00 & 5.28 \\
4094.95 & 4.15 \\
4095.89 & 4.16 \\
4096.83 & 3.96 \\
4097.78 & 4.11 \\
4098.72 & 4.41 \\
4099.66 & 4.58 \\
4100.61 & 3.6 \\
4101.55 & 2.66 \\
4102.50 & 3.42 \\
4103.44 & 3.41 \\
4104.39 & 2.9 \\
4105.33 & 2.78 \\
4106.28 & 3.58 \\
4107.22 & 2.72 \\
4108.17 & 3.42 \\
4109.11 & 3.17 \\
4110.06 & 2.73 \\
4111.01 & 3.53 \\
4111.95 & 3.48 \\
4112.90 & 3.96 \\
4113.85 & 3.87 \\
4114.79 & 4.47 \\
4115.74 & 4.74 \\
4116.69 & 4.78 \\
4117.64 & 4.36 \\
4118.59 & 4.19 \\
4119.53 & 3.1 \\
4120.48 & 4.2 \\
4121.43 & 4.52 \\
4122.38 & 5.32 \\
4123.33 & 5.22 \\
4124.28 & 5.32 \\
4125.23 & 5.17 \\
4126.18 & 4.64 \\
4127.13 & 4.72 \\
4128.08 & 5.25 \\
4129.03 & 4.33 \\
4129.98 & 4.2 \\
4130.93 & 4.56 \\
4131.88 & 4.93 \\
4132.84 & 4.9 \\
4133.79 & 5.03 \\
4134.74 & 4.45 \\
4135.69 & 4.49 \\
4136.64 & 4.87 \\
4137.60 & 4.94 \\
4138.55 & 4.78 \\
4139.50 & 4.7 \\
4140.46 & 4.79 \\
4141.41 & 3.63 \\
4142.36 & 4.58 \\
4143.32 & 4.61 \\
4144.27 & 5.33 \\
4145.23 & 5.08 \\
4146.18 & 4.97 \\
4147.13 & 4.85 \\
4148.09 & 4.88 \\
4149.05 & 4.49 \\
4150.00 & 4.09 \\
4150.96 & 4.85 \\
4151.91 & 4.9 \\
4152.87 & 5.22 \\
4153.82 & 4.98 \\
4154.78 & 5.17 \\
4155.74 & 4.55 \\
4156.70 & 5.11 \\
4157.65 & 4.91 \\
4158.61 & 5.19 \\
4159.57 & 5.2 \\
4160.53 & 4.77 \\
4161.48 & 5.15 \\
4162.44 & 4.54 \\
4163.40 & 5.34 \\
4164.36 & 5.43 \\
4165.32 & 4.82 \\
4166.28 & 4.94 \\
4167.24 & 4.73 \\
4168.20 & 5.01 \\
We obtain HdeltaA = 6.2 AA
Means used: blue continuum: 4.78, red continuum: 4.77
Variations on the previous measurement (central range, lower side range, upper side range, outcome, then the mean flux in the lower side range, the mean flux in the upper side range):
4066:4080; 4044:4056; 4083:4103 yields -1.0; 4.74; 4.32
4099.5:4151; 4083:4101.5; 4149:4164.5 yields 4.4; 4.41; 4.94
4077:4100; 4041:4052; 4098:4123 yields -2.1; 4.8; 3.78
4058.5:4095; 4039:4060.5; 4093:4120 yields -3.0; 4.84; 3.79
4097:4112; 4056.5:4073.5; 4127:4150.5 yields 4.2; 4.77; 4.7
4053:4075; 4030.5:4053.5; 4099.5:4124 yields -1.4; 4.83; 3.8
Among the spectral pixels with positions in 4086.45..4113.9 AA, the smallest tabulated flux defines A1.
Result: 2.66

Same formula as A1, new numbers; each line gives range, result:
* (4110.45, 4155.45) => 3.1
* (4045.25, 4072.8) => 3.96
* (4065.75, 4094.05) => 3.85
